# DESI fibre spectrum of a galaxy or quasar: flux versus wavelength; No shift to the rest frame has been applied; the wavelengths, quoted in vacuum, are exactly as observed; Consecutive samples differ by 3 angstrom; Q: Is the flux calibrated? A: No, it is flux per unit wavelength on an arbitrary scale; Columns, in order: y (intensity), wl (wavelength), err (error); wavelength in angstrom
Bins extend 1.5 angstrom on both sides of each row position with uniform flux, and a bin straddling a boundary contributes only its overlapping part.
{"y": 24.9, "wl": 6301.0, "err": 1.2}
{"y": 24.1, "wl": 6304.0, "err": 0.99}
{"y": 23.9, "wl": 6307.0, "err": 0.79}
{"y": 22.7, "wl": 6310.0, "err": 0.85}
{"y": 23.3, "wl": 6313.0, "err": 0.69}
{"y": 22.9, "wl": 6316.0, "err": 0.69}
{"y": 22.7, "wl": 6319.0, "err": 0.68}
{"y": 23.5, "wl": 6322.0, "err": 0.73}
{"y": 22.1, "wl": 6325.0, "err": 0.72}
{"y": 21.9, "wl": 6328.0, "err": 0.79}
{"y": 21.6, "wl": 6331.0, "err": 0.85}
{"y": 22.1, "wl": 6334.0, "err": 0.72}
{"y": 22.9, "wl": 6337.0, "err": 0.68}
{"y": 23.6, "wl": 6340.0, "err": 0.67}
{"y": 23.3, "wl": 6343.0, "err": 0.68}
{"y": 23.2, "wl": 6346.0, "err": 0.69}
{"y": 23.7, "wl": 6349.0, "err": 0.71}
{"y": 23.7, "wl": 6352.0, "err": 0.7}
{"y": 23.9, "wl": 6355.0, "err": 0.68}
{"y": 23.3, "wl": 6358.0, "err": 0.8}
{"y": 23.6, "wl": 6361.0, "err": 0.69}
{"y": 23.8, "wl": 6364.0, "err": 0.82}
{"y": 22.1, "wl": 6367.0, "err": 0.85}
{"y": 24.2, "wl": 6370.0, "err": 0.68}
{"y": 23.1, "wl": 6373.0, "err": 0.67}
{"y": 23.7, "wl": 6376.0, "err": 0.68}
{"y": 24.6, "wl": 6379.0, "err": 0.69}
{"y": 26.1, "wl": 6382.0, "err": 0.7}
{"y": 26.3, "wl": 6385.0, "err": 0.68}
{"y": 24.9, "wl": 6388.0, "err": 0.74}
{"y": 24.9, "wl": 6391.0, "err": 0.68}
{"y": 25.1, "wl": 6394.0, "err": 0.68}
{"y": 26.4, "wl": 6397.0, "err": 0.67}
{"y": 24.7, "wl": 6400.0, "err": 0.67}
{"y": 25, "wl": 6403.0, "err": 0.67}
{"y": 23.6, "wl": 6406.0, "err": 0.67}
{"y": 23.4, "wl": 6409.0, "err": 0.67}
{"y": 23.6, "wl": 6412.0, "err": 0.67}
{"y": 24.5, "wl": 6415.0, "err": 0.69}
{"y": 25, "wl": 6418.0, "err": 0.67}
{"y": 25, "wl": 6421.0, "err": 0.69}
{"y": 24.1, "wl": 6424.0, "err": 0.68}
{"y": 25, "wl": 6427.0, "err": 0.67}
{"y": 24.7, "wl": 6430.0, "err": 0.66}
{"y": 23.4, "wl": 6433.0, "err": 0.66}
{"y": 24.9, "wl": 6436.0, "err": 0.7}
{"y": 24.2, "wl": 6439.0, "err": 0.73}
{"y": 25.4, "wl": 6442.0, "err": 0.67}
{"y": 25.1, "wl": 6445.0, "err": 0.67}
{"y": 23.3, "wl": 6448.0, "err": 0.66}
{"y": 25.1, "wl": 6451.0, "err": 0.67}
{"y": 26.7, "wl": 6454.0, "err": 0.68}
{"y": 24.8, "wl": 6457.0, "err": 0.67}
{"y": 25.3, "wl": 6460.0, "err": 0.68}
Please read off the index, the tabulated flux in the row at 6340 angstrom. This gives 23.6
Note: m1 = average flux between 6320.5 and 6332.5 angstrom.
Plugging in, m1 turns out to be 22.3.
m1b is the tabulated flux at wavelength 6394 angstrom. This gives 25.1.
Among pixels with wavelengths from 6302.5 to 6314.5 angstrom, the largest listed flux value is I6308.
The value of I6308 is 24.1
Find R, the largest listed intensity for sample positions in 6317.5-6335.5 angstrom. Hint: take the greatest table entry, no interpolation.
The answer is 23.5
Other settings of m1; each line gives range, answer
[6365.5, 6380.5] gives 23.5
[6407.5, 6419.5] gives 24.1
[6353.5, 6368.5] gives 23.3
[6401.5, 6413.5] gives 23.9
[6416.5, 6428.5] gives 24.8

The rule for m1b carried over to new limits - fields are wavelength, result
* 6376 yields 23.7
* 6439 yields 24.2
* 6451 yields 25.1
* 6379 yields 24.6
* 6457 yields 24.8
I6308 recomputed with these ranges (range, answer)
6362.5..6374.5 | 24.2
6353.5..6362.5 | 23.9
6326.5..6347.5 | 23.6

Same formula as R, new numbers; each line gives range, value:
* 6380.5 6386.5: 26.3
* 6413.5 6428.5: 25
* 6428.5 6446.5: 25.4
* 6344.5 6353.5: 23.7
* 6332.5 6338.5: 22.9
